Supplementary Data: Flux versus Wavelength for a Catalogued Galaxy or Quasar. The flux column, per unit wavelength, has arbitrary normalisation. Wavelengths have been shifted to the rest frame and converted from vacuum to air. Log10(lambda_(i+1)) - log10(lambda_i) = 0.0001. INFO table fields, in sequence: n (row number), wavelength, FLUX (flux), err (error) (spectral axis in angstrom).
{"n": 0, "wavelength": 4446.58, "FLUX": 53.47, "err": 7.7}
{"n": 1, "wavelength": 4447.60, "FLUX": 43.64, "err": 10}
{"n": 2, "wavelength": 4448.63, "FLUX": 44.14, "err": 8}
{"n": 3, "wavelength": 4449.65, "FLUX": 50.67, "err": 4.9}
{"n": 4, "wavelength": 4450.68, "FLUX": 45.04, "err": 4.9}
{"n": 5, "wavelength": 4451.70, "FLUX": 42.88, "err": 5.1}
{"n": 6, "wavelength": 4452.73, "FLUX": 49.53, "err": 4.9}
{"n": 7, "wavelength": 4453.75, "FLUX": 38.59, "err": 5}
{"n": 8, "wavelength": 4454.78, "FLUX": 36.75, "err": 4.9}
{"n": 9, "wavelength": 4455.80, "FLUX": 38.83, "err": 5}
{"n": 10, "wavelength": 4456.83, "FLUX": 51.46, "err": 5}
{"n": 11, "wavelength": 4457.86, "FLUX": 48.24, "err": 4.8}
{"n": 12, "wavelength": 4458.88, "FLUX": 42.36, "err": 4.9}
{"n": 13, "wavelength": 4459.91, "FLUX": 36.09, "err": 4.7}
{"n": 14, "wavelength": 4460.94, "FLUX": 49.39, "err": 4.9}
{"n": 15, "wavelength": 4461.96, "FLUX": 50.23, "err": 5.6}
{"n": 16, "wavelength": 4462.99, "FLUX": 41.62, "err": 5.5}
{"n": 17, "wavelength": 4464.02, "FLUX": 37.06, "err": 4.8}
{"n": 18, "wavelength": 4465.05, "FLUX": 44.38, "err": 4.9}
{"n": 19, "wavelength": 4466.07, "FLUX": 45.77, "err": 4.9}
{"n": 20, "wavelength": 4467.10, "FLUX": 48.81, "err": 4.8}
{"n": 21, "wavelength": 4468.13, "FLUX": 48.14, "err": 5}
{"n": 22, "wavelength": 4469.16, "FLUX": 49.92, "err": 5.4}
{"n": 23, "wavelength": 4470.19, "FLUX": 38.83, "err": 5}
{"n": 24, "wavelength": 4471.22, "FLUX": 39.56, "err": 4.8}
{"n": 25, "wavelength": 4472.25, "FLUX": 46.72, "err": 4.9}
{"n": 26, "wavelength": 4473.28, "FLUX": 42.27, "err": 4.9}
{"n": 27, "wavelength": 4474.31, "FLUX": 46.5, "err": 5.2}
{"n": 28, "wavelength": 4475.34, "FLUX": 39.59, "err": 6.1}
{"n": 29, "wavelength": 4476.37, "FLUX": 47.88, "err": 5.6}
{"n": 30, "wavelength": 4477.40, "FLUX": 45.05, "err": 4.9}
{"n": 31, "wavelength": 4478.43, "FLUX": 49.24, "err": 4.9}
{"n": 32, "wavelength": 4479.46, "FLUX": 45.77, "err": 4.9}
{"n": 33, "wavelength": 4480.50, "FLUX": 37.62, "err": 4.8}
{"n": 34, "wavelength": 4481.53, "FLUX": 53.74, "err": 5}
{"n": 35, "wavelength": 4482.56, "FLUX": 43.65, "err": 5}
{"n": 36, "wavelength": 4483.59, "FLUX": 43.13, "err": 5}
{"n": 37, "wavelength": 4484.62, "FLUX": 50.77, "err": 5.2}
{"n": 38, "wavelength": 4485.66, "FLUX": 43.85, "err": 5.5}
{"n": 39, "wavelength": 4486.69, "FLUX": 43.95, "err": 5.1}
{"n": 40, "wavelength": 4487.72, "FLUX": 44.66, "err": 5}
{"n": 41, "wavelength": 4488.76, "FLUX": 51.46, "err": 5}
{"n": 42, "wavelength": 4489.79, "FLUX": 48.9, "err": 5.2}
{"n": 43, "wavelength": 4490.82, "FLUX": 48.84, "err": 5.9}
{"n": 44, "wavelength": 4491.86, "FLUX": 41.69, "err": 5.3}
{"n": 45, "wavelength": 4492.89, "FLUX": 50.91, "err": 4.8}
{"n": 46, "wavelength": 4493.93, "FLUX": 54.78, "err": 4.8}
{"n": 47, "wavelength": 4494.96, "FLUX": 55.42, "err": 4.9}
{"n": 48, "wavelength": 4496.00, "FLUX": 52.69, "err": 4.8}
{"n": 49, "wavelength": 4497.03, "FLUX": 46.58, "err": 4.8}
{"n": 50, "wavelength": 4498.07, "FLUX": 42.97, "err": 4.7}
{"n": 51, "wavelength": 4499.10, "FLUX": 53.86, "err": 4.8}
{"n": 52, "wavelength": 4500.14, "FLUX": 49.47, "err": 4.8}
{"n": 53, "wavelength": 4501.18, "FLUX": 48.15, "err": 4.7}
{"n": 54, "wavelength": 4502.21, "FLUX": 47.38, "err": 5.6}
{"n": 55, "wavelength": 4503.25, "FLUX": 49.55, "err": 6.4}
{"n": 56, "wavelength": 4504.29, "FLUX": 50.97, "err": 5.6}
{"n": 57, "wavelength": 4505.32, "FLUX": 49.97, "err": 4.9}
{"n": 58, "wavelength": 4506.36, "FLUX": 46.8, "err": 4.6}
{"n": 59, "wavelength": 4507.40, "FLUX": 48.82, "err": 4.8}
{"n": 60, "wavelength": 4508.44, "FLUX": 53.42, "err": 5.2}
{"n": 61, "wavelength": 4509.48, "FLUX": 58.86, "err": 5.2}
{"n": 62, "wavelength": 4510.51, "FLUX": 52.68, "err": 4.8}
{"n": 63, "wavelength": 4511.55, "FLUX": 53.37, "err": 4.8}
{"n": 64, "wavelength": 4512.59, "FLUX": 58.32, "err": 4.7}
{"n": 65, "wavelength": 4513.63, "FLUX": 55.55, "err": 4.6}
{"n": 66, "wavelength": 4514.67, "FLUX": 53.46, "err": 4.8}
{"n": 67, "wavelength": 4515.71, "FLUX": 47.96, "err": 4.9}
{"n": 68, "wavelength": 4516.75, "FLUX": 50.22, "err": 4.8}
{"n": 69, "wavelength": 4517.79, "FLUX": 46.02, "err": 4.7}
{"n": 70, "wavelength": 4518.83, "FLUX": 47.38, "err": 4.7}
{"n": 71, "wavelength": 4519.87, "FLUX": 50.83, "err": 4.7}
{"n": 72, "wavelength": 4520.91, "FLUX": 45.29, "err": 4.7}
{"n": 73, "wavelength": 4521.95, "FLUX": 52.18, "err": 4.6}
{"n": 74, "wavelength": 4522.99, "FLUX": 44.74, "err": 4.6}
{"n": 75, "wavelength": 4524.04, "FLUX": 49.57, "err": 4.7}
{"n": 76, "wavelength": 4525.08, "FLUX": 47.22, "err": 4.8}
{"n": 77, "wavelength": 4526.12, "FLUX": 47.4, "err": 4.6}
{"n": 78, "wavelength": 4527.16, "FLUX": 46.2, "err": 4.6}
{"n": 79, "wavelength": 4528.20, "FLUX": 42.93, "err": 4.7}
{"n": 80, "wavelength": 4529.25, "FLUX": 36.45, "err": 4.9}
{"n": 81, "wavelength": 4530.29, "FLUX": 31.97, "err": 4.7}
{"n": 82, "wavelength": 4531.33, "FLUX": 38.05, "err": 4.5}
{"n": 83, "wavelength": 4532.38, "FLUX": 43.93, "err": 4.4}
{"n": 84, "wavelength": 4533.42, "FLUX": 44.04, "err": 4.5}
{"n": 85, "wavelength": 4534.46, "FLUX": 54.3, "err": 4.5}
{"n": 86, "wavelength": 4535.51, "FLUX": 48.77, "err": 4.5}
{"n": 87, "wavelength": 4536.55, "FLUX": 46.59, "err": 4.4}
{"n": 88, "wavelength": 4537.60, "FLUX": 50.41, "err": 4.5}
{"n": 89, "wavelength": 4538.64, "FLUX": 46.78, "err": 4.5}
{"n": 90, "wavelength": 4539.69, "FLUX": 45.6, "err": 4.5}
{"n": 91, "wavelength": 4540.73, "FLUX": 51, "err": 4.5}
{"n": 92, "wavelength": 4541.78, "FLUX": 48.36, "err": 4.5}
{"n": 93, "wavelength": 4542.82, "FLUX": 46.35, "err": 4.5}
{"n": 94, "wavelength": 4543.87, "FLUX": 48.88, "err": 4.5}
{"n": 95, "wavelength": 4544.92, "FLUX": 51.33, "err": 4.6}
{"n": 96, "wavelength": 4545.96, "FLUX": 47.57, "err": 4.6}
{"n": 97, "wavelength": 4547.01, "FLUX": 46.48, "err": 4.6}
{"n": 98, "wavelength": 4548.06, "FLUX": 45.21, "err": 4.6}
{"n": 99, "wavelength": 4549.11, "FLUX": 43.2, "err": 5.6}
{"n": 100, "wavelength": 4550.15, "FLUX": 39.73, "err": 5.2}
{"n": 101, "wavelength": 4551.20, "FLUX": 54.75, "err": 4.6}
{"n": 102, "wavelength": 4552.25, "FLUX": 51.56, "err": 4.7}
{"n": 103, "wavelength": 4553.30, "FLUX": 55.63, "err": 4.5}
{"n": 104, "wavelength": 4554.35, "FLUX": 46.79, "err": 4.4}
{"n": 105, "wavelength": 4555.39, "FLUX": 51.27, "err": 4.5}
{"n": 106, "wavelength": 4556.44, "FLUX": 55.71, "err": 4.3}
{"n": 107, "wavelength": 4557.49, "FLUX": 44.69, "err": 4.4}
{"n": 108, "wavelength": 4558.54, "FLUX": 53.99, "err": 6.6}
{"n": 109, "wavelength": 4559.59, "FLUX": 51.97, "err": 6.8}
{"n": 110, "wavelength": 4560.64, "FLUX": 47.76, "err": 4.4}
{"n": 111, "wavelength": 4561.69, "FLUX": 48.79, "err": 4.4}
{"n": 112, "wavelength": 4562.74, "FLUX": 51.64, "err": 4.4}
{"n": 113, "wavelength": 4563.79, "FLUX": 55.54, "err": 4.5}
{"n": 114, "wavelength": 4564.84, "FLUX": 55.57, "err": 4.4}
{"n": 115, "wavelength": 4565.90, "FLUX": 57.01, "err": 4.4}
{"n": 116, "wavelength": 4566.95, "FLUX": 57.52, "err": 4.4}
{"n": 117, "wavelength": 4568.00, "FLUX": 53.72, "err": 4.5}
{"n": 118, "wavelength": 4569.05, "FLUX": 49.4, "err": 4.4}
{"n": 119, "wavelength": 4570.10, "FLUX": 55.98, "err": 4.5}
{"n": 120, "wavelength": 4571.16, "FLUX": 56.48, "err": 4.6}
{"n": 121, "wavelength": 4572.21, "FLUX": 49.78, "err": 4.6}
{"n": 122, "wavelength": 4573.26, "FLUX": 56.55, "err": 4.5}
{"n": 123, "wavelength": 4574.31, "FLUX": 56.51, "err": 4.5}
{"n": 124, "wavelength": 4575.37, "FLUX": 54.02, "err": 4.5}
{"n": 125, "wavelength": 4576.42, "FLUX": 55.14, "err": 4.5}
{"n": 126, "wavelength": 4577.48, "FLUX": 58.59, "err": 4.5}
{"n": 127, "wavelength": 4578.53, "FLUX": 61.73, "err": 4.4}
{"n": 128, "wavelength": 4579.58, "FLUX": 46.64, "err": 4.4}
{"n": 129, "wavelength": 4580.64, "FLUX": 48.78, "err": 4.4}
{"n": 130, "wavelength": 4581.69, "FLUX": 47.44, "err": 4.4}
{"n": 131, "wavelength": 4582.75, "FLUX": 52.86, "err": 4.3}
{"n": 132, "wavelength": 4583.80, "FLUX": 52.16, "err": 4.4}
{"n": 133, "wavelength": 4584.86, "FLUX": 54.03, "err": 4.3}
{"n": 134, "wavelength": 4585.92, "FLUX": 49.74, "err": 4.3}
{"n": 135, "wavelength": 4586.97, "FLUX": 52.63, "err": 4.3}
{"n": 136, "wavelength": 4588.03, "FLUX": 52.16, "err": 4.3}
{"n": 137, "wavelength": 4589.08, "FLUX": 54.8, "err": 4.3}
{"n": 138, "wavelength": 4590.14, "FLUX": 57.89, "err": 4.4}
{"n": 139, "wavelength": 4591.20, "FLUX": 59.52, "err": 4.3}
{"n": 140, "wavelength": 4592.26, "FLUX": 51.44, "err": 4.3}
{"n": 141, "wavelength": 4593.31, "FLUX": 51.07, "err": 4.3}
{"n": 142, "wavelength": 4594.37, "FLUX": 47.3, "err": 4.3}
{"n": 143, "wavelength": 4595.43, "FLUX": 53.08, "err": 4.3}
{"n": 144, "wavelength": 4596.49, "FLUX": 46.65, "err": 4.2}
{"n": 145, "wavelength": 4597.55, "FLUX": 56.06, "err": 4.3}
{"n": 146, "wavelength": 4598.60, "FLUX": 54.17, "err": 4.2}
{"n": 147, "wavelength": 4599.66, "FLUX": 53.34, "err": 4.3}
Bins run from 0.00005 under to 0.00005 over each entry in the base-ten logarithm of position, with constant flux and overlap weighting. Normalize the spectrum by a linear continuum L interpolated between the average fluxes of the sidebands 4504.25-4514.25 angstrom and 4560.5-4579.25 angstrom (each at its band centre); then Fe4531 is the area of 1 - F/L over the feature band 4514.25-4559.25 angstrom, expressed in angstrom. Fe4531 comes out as 5.2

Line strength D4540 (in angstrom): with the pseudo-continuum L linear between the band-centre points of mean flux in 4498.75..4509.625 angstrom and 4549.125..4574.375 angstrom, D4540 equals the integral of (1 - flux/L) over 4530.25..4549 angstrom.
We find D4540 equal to 1.73 angstrom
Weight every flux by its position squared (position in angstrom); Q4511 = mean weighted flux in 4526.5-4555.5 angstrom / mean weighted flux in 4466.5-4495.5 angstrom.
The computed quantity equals 1.03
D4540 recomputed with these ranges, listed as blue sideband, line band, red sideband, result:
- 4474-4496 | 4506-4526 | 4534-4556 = -1.14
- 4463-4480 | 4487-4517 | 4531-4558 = -2.95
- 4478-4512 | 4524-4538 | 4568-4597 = 1.65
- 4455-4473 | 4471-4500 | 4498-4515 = 0.66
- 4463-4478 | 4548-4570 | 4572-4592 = 0.24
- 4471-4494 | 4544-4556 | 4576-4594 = 0.53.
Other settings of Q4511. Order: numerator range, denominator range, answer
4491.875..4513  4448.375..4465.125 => 1.18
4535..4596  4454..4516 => 1.13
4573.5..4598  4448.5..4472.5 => 1.26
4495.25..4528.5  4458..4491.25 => 1.12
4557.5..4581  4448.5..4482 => 1.26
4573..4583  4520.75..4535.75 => 1.23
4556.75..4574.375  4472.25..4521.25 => 1.12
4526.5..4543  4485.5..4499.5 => 0.94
